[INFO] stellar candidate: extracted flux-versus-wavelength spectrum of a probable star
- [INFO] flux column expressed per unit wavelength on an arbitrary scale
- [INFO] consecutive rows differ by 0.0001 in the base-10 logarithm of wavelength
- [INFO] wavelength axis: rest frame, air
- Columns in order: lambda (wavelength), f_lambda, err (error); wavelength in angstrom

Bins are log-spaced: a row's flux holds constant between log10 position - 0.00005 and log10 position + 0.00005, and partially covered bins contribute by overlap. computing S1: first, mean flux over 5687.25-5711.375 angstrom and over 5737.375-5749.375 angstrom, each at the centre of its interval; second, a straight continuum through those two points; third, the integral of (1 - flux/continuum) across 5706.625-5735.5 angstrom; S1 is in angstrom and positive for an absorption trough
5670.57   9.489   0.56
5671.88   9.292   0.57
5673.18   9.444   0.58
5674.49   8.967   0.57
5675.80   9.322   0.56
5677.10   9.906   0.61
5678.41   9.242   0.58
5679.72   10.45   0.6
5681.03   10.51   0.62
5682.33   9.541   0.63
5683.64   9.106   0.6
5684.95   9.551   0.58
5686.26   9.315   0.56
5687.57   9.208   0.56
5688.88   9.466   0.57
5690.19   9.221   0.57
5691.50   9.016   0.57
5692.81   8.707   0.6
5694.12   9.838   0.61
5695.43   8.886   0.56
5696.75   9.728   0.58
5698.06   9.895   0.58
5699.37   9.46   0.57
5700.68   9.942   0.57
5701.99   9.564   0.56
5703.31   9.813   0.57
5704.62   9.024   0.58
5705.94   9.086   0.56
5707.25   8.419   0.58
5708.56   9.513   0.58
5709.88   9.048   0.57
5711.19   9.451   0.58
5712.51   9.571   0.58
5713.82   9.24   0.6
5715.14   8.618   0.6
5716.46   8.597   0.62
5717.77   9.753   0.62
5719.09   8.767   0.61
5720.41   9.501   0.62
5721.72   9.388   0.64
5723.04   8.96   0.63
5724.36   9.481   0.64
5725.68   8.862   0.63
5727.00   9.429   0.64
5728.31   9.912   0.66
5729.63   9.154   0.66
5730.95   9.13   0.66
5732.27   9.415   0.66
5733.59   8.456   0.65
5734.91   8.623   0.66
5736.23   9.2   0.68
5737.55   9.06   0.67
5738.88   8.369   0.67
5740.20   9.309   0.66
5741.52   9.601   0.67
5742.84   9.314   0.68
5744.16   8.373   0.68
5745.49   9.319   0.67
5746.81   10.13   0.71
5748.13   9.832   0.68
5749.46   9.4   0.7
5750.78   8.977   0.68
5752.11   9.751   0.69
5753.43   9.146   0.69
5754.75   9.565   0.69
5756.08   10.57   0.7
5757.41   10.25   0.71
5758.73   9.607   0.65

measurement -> 0.46 angstrom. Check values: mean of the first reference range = 9.33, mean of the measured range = 9.15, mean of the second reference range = 9.27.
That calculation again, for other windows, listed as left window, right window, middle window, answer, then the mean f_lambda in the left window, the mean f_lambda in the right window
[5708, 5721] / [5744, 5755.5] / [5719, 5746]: 0.5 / 9.2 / 9.44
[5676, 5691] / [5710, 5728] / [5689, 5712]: 0.2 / 9.58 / 9.21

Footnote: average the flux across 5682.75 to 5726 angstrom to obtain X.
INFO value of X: 9.28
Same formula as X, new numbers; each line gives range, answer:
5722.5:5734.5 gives 9.19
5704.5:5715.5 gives 9.12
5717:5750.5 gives 9.23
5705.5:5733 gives 9.21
